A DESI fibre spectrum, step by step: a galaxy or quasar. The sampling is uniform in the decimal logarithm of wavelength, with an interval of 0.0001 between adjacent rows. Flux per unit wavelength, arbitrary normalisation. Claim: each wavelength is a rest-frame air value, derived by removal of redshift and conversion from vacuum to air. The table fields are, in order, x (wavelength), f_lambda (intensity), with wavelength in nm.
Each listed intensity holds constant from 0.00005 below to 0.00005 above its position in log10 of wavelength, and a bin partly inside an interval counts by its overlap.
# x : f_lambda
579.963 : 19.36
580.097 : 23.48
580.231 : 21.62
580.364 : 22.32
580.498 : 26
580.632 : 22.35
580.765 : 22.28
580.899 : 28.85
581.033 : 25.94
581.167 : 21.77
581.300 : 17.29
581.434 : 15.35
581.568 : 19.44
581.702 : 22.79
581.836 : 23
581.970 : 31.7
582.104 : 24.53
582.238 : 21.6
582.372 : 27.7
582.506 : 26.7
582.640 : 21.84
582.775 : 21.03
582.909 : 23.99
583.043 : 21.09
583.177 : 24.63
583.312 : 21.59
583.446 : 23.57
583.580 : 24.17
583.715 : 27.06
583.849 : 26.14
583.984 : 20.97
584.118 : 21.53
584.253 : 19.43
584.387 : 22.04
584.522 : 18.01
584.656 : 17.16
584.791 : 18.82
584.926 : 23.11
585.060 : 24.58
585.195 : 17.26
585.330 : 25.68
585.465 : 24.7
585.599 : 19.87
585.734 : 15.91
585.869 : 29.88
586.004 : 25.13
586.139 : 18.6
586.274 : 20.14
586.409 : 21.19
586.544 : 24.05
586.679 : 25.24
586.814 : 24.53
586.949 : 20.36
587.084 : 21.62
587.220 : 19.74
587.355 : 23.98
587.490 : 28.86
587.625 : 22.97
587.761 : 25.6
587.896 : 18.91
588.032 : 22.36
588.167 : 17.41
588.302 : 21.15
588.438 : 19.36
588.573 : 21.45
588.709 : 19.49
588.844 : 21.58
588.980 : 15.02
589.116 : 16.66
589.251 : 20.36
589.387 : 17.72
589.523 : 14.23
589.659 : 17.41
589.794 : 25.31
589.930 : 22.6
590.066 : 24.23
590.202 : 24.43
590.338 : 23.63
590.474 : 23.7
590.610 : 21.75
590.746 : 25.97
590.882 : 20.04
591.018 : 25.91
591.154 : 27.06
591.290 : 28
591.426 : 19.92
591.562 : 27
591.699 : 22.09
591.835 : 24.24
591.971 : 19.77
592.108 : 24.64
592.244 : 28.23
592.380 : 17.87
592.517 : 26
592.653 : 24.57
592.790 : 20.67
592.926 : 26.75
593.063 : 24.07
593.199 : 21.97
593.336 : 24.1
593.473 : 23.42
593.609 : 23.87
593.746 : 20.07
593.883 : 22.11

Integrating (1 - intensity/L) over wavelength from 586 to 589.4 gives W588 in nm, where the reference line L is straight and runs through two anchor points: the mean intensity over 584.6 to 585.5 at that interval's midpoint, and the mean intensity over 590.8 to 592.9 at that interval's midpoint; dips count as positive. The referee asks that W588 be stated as 0.17 nm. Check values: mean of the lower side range 21.5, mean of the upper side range 23.8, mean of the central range 21.3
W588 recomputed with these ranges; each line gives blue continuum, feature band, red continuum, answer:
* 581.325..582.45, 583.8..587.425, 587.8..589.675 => -0.18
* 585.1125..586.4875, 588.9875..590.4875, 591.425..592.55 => 0.15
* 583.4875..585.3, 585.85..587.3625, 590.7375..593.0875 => -0.02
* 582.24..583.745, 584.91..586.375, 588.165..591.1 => 0.03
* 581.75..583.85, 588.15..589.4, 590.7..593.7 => 0.25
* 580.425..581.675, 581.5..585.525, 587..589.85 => -0.23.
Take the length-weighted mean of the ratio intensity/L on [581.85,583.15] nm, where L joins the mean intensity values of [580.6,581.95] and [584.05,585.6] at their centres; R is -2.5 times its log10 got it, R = -0.12 mag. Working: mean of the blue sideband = 22.2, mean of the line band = 24.4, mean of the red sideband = 21.1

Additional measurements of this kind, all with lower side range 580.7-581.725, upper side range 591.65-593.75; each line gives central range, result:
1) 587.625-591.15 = 0.08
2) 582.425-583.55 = -0.06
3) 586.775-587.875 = -0.03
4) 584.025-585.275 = 0.10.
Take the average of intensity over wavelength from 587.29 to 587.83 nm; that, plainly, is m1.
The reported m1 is 25.3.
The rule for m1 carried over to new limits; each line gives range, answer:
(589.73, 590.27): 24.1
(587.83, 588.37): 20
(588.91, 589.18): 15.8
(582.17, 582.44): 24.7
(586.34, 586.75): 23.5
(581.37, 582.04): 22.5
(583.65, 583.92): 26.5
